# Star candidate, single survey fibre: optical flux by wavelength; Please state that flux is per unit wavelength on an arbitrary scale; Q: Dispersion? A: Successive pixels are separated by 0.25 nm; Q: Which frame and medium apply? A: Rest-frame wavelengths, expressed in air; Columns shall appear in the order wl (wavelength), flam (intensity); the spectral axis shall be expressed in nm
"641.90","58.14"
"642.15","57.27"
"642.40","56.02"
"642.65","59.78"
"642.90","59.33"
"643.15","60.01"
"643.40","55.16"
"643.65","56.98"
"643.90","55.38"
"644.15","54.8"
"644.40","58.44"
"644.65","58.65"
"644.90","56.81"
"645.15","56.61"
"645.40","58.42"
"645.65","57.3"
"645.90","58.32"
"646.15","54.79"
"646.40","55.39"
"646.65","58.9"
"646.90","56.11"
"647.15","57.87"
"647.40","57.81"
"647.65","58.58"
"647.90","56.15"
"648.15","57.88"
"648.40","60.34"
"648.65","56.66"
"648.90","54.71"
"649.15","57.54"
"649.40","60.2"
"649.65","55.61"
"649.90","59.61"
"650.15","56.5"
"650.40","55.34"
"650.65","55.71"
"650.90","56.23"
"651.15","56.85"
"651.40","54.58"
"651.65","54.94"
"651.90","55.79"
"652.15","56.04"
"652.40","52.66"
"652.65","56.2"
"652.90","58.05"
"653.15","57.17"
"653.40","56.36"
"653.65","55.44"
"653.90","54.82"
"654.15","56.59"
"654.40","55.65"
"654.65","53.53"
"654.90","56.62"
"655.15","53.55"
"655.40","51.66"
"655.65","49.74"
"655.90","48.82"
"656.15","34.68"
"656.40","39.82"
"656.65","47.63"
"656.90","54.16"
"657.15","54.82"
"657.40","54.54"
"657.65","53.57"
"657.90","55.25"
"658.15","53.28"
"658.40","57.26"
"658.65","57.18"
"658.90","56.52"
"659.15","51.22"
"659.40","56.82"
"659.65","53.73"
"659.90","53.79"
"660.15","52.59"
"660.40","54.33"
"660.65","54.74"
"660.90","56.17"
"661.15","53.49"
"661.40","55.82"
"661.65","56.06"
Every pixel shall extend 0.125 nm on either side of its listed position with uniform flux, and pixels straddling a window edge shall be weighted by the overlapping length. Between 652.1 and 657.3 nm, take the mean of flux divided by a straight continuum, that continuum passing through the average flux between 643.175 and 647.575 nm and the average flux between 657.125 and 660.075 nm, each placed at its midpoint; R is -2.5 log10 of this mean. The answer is 0.059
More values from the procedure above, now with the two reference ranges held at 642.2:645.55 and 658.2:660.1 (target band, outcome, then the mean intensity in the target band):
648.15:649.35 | -0.017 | 57.6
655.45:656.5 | 0.254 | 43.9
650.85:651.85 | 0.012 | 55.6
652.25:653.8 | 0.000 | 56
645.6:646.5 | 0.013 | 56.4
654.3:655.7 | 0.041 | 53.6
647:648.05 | -0.014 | 57.6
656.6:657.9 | 0.037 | 53.5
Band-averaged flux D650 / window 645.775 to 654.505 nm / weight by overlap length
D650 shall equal 56.6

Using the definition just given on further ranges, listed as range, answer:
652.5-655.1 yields 55.9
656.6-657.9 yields 53.5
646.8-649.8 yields 57.5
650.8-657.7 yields 53.2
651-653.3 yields 55.8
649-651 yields 57.1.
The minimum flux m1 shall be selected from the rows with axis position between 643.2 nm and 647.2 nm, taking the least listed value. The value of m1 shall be 54.79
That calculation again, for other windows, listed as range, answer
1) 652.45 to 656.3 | 34.68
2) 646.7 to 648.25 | 56.11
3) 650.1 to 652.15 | 54.58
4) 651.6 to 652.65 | 52.66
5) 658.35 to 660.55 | 51.22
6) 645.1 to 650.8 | 54.71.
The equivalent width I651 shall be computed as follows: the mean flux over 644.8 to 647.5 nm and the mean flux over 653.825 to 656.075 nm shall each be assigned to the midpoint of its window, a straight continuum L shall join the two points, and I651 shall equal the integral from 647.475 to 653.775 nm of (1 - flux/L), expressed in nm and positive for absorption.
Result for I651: -0.18 nm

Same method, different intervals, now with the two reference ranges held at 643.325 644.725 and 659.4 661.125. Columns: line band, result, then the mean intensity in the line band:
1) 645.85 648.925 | -0.063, 57.2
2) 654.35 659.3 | 0.260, 51.9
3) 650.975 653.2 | -0.012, 55.8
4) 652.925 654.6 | -0.023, 56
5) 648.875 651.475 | -0.047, 56.7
